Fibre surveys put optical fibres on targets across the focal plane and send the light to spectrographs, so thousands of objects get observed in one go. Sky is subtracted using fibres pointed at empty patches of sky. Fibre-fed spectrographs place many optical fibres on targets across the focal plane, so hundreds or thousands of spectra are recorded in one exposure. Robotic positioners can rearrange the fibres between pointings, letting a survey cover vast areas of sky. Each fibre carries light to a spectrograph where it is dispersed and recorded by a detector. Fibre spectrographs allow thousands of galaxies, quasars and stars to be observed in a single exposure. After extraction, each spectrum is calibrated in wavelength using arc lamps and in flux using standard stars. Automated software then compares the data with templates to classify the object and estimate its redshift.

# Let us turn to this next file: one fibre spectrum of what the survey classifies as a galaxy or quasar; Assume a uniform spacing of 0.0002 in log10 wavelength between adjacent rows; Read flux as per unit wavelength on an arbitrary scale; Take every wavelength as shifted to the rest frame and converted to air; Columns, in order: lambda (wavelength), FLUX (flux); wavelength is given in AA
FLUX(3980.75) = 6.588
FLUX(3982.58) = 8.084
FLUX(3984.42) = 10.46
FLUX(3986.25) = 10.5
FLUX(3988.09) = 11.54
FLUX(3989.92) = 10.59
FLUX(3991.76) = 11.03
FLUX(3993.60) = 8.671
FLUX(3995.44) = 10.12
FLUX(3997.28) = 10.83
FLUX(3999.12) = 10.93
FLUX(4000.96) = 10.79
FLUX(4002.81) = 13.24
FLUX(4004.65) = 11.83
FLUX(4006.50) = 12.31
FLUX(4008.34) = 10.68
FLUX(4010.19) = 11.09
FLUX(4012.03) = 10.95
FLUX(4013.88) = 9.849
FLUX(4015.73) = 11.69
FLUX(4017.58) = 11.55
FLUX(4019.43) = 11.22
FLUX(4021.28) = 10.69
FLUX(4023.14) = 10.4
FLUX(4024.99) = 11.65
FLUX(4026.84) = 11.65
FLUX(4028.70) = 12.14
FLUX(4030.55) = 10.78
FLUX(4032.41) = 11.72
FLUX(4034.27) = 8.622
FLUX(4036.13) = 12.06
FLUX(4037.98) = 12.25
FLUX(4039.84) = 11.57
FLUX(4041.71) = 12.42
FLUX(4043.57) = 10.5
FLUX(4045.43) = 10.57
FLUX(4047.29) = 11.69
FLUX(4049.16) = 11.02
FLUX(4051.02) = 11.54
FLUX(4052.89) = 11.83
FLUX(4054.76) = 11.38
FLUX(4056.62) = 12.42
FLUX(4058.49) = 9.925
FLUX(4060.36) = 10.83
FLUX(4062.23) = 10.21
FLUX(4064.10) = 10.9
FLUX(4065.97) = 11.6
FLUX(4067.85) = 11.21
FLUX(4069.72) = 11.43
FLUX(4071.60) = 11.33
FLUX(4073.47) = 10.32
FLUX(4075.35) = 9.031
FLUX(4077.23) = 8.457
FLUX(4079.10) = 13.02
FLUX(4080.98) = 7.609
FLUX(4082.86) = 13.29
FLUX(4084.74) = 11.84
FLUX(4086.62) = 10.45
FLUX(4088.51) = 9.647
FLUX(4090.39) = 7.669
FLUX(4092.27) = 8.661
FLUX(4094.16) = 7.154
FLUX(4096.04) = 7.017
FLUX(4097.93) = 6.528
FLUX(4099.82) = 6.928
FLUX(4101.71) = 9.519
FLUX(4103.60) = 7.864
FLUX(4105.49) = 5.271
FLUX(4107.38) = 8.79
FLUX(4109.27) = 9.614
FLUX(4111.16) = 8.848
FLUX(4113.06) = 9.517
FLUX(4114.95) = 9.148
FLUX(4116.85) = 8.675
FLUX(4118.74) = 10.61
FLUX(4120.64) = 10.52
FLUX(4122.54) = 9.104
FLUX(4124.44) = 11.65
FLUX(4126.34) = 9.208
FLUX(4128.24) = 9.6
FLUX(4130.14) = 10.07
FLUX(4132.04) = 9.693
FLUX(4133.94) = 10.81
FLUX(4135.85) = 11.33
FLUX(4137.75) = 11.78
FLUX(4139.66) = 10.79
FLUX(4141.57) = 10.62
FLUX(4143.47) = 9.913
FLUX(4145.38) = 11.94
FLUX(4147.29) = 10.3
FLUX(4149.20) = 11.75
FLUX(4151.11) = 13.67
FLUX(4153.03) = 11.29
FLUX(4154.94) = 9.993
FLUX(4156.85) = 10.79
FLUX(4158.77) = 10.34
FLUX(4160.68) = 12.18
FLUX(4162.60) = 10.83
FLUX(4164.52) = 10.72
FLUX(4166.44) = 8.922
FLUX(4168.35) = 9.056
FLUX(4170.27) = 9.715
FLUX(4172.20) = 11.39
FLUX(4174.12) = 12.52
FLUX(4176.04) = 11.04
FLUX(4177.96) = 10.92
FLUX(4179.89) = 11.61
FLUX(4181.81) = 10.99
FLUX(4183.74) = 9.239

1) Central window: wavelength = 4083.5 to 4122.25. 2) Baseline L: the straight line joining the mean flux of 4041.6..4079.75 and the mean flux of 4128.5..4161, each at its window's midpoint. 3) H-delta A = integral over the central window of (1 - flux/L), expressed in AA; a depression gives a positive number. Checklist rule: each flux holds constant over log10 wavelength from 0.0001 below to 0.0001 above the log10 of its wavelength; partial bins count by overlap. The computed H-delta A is 7.8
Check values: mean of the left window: 11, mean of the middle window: 8.76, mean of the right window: 11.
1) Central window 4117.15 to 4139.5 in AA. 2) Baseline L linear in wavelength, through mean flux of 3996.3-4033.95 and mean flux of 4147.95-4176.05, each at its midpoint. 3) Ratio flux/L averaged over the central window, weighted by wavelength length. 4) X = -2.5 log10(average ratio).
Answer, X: 0.07 mag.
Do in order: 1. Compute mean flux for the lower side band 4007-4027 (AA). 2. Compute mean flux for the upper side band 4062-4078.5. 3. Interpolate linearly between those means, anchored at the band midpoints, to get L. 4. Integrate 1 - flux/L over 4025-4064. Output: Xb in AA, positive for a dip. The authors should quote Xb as -1.7 AA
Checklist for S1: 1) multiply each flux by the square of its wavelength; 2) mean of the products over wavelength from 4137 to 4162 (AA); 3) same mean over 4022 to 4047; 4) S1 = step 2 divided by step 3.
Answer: 1.0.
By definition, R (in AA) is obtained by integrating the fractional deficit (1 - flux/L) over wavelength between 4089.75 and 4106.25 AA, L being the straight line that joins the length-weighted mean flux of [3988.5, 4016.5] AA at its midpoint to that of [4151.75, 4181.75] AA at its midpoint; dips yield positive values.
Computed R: 5.2 AA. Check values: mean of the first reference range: 11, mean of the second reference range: 10.8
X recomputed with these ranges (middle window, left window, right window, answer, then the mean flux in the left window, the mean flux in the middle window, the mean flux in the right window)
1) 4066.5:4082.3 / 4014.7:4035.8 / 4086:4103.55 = -0.16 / 11.1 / 10.4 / 8.11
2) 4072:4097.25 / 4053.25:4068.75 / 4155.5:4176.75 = 0.15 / 11.1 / 9.56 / 10.7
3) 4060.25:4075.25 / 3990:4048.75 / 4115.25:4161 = 0.01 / 11.1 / 10.9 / 10.7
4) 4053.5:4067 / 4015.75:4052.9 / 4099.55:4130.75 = -0.05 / 11.3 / 11.1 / 9.15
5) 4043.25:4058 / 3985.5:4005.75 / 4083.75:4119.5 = -0.17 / 10.9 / 11.4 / 8.61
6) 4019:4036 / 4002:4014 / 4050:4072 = 0.04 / 11.5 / 11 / 11.2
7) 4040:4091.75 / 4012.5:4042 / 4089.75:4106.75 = -0.18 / 11.2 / 10.8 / 7.42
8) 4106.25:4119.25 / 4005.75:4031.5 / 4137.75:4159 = 0.20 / 11.2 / 9.22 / 11.1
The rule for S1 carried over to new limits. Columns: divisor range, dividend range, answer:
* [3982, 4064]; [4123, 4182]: 1.04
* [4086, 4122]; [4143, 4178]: 1.31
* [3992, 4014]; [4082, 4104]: 0.85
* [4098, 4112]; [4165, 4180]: 1.37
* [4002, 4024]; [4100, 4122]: 0.83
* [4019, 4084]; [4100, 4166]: 0.96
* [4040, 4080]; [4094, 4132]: 0.82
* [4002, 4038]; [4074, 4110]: 0.81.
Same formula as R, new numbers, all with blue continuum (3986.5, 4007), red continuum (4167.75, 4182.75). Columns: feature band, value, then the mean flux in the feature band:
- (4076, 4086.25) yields 0.2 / 10.8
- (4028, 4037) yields 0.0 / 11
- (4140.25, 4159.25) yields -0.2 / 11.1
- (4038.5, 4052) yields -0.4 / 11.4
